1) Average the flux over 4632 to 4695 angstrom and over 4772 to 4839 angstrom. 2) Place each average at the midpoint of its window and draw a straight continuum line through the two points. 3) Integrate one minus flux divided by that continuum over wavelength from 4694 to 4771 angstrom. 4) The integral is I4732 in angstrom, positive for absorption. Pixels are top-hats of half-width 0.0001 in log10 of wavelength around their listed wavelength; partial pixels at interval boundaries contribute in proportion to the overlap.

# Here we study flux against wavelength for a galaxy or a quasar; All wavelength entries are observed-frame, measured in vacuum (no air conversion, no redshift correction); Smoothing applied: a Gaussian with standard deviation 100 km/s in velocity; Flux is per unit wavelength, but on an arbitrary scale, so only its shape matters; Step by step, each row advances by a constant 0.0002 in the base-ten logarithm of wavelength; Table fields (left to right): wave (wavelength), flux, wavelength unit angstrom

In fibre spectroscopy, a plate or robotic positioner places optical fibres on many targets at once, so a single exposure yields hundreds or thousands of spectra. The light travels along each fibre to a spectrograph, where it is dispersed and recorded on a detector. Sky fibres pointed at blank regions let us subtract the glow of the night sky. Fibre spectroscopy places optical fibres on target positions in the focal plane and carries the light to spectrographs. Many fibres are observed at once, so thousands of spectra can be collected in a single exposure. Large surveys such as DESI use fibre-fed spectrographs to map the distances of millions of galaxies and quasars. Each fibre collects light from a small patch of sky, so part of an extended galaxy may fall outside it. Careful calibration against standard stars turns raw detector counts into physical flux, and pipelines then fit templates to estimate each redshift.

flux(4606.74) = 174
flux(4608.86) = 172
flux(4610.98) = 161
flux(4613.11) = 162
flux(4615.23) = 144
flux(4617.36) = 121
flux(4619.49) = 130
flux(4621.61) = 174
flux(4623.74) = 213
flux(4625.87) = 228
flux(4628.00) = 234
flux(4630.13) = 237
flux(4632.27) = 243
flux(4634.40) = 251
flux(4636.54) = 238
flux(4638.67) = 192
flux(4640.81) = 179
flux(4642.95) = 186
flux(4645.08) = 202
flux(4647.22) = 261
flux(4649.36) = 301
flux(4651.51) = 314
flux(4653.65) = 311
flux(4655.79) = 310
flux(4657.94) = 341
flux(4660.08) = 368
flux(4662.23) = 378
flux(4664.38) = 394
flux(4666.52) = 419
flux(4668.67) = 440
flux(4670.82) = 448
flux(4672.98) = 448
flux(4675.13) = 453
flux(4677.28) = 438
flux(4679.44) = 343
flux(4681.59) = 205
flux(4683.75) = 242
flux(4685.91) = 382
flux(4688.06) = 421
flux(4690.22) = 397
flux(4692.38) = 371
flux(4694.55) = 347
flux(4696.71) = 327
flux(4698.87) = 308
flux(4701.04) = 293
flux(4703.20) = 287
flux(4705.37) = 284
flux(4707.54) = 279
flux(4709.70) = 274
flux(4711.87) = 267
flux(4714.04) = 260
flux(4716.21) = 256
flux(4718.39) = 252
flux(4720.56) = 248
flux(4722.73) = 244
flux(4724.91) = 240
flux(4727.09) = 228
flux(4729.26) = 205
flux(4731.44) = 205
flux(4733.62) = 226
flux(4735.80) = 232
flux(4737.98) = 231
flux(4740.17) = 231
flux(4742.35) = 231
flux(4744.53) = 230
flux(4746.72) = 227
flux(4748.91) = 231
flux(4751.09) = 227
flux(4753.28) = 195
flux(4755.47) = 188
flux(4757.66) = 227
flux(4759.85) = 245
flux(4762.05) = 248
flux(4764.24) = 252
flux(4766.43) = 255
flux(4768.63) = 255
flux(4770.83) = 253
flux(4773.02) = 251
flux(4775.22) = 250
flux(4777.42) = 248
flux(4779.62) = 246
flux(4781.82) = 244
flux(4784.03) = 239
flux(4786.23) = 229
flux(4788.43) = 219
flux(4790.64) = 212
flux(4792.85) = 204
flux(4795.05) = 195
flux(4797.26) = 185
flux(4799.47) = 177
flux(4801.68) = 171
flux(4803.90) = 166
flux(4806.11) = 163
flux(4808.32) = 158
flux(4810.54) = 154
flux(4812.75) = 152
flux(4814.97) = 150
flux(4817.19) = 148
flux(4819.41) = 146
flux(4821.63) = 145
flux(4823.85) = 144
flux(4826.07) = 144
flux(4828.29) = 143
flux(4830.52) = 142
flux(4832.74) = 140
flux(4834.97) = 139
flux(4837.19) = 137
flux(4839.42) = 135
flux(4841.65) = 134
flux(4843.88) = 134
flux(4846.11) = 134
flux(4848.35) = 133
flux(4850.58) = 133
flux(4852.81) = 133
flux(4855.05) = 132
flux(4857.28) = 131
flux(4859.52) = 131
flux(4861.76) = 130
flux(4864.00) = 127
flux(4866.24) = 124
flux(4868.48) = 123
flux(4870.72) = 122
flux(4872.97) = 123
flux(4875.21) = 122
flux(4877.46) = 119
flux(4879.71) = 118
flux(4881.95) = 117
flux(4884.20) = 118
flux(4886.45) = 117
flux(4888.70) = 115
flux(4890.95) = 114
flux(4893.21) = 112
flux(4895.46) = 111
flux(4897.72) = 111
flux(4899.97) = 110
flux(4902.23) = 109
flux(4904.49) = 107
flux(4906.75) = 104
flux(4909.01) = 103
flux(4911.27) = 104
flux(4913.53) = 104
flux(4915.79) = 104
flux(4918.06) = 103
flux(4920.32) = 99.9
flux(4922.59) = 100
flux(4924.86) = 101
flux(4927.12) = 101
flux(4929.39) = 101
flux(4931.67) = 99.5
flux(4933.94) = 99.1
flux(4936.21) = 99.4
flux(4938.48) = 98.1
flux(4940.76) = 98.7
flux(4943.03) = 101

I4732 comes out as 2.3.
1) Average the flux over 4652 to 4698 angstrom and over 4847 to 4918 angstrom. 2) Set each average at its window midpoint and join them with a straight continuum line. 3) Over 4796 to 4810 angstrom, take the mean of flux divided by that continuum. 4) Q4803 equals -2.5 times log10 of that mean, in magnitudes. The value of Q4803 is 0.26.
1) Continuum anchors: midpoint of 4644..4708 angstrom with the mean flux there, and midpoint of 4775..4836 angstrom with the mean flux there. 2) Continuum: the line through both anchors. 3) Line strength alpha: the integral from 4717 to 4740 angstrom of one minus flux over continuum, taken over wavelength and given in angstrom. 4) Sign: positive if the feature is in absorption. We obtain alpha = 3.8 angstrom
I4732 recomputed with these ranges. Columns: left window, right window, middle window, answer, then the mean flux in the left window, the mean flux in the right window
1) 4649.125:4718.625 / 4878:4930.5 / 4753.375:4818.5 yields 6.83 angstrom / 339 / 108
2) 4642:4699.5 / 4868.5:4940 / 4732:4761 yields 4.88 angstrom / 347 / 109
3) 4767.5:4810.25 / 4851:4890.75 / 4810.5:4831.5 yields 3.69 angstrom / 213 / 124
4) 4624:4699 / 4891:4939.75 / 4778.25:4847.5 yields 8.46 angstrom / 318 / 104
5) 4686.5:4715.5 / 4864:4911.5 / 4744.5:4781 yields 1.72 angstrom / 317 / 115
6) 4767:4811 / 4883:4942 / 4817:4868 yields 9.09 angstrom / 212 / 106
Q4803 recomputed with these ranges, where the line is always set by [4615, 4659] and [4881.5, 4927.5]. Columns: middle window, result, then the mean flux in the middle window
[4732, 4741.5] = -0.23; 229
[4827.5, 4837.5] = 0.00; 140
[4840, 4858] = 0.00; 133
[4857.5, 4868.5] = -0.01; 128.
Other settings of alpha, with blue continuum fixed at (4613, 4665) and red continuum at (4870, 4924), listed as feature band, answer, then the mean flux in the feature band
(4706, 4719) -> -3.71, 266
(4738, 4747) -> -1.83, 230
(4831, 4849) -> 0.58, 136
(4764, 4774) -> -4.28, 253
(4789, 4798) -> -1.97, 201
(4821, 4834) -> 0.37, 143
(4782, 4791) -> -3.17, 228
